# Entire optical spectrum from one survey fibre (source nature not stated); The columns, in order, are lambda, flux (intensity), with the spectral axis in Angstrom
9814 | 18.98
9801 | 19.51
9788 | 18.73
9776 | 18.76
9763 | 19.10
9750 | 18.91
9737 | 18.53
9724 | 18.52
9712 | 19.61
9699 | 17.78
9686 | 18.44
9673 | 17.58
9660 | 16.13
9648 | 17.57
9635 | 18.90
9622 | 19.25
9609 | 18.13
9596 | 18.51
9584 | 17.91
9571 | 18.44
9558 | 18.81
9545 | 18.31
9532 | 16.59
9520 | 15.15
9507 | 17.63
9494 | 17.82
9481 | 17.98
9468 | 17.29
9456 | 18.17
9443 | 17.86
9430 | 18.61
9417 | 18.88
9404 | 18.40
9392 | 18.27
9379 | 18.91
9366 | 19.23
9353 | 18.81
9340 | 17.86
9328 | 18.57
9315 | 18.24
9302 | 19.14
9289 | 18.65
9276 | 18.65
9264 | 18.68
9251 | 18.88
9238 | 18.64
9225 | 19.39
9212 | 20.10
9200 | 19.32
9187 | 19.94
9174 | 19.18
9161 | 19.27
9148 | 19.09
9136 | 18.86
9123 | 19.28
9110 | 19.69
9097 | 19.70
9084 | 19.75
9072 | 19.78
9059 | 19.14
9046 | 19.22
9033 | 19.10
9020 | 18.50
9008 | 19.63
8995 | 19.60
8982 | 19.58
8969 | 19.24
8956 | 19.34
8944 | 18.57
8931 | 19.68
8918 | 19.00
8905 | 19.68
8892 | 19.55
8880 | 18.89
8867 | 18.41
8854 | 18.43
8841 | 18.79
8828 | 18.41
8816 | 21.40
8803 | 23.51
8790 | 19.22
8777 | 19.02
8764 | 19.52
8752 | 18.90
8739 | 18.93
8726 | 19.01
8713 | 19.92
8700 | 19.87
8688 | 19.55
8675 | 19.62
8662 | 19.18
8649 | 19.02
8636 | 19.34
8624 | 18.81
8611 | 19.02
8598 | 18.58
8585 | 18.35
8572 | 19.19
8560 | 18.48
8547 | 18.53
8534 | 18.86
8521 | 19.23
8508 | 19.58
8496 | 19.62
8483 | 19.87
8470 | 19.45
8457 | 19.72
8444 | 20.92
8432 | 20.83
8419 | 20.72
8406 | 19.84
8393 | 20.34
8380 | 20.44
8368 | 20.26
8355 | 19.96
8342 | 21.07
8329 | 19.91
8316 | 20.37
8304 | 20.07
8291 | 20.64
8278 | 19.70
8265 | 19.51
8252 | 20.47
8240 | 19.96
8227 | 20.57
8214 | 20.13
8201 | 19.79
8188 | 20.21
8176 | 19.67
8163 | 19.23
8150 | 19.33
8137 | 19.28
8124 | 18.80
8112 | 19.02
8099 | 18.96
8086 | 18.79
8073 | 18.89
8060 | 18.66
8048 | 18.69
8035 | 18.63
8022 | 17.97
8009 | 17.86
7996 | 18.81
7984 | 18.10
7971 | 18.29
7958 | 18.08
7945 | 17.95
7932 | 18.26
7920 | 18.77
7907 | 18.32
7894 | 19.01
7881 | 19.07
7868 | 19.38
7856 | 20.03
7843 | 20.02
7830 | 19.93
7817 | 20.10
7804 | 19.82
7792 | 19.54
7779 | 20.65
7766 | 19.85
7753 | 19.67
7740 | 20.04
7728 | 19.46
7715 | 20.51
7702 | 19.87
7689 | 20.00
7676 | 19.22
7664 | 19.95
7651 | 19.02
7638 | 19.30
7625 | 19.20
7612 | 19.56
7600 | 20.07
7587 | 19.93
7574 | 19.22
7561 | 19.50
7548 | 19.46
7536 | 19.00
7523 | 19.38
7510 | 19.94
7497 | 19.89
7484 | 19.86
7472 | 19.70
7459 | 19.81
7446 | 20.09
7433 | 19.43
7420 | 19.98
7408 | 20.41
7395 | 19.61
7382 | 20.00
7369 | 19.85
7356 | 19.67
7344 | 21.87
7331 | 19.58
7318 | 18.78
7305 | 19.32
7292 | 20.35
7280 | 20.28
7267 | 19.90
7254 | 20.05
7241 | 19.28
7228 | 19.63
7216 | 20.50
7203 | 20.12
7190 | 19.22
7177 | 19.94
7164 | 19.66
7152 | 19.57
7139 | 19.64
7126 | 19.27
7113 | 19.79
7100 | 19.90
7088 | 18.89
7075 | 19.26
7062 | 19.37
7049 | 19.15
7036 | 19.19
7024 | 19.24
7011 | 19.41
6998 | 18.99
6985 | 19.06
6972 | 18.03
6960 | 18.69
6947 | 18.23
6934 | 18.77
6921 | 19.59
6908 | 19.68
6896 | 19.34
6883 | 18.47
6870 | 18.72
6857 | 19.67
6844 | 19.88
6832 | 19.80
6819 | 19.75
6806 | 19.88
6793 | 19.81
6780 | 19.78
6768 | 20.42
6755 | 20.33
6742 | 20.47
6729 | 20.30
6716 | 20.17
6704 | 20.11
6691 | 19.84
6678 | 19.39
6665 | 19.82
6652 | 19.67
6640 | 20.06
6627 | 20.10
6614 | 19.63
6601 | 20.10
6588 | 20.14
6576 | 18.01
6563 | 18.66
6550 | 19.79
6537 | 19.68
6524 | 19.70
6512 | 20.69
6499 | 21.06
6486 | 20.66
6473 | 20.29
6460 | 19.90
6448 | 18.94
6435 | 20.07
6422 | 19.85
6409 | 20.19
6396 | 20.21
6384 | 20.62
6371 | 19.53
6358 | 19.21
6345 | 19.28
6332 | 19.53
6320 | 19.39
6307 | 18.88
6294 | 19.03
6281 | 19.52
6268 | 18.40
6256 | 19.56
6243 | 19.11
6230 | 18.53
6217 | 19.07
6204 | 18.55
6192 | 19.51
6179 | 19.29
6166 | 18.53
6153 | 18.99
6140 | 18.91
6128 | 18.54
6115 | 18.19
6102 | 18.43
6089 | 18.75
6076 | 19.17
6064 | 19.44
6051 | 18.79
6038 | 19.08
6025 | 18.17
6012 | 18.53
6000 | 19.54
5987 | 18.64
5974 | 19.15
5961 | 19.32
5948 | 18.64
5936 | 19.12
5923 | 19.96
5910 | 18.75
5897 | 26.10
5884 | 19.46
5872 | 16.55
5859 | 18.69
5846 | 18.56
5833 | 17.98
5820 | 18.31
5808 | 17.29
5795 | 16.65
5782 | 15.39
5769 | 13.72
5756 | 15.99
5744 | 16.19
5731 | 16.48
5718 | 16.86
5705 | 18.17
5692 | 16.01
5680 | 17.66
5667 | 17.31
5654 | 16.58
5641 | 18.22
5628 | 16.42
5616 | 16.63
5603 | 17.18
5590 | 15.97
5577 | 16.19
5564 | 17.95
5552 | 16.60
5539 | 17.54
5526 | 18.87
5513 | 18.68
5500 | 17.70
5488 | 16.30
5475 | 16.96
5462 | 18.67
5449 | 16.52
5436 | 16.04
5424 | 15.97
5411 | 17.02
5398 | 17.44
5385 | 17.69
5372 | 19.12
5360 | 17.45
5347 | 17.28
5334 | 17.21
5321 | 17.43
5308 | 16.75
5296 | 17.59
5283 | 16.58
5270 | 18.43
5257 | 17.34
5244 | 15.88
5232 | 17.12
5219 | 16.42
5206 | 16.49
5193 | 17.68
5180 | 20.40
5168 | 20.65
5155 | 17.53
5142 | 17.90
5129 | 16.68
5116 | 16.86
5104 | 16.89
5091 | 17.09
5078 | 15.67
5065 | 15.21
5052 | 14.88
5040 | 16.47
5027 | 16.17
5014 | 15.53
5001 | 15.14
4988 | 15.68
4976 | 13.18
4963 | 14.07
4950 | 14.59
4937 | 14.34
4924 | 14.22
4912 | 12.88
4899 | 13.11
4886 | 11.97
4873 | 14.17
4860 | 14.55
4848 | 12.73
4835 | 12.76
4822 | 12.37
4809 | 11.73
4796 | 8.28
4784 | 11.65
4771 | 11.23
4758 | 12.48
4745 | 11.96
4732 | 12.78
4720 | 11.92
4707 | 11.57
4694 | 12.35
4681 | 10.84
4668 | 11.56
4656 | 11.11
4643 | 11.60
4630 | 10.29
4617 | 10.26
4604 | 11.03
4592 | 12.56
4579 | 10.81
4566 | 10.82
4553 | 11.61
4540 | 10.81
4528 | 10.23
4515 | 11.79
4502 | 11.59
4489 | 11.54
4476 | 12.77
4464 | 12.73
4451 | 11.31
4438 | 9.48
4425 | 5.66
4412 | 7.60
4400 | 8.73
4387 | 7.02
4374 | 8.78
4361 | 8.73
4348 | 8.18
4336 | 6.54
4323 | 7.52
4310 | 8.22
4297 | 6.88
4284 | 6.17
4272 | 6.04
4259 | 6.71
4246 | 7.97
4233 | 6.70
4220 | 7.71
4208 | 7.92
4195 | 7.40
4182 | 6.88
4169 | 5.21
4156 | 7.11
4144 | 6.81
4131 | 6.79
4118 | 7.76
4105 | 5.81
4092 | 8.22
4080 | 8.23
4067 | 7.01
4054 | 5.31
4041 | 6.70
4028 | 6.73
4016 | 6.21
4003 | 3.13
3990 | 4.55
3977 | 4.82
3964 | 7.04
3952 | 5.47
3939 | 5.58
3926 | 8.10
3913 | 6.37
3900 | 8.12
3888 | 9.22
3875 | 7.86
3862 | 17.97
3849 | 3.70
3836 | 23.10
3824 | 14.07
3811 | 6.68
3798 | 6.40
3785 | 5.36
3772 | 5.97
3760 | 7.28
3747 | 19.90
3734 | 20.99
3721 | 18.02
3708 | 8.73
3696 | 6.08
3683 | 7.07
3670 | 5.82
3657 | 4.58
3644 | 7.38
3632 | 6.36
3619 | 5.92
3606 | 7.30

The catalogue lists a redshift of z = 0.114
